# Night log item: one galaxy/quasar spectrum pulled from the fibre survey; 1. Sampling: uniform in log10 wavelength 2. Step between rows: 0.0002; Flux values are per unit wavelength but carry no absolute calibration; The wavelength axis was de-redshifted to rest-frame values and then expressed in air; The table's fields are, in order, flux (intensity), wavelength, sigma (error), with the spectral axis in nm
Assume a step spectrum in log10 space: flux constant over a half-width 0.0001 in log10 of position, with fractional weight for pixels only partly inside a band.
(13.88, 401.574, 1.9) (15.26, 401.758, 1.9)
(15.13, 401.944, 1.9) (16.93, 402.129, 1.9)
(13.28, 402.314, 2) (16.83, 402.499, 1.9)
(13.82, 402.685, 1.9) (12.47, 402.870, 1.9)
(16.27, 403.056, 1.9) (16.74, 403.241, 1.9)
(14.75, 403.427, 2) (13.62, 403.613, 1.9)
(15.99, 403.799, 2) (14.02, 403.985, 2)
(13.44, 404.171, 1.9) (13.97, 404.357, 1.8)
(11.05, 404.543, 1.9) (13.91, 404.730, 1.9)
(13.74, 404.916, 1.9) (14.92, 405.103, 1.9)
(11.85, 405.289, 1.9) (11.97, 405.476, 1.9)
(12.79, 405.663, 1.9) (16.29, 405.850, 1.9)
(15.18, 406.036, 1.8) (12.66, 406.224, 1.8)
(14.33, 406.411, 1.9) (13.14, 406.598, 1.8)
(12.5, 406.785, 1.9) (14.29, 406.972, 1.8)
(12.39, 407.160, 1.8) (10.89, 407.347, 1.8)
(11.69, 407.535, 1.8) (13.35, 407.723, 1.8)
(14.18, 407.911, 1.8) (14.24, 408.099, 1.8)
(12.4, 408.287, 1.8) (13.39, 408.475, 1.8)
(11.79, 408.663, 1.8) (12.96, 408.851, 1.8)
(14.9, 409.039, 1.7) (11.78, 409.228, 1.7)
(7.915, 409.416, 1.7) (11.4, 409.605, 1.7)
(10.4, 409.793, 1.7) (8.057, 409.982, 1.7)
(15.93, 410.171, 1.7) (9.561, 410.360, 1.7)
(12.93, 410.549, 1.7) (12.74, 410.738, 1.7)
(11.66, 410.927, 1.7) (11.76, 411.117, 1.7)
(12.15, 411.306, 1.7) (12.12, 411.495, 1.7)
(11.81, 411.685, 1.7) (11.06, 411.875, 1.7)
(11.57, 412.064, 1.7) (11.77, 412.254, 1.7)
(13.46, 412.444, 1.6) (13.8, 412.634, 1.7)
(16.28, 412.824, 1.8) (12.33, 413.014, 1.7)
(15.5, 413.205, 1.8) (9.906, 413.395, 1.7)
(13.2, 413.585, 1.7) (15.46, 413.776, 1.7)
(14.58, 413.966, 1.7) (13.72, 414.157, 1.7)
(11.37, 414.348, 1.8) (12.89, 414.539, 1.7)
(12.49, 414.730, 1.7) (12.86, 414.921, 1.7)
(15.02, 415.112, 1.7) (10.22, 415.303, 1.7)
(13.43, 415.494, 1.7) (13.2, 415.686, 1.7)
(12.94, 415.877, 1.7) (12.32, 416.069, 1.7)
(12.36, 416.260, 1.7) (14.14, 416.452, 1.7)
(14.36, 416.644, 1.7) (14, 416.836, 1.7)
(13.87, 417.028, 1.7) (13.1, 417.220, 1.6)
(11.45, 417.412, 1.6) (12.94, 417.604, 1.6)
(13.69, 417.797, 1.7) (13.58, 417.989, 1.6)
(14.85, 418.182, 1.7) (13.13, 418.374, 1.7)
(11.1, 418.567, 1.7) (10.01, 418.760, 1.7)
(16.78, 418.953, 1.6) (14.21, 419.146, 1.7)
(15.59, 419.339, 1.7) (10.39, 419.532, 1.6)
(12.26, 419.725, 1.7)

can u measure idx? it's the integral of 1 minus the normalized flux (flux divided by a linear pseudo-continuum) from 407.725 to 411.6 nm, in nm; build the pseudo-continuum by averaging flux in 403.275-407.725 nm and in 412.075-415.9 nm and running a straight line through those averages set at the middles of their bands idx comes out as 0.35 nm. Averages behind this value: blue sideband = 13.5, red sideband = 13.2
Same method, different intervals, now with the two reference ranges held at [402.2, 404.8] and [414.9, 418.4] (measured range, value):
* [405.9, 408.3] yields 0.13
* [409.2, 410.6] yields 0.29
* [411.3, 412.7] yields 0.15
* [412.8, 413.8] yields 0.00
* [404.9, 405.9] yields 0.05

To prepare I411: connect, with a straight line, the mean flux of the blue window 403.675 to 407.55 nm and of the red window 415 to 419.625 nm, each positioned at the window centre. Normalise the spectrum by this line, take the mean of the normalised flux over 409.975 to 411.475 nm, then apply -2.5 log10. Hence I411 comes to 0.106 mag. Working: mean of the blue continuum 13.4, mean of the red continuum 13.2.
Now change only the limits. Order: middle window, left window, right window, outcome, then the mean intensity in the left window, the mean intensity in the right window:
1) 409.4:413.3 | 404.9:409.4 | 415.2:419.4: 0.08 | 13.1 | 13.2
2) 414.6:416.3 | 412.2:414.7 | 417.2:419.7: 0.04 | 13.4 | 13.1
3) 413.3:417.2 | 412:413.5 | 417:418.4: 0.01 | 13.1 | 13.3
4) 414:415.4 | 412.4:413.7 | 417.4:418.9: 0.05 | 13.5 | 12.8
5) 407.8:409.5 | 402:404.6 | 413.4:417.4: 0.11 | 14.6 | 13.2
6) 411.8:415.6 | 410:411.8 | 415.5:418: -0.04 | 12.1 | 13.2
